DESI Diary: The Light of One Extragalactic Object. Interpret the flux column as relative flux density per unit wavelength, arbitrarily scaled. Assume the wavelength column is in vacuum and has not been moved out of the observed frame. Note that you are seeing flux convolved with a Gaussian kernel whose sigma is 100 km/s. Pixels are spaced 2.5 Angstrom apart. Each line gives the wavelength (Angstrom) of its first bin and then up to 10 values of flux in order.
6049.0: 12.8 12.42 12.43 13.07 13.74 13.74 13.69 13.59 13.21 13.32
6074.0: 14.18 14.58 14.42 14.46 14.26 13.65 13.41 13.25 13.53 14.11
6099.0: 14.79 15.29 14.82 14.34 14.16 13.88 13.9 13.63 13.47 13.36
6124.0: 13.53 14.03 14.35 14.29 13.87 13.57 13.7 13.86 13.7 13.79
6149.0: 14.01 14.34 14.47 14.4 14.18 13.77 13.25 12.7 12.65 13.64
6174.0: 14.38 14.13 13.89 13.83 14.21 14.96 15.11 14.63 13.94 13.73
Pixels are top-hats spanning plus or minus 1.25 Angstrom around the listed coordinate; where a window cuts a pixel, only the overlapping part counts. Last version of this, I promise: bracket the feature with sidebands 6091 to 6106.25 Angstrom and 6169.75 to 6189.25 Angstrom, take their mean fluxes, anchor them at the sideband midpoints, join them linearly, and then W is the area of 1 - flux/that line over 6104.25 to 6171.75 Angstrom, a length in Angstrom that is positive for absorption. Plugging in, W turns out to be 2.1 Angstrom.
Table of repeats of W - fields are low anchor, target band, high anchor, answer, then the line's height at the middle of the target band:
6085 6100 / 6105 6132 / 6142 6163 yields 0.00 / 13.9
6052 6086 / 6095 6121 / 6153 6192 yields -0.73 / 13.8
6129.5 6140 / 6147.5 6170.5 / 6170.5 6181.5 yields 0.34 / 14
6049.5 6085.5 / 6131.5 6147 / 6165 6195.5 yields 0.08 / 13.9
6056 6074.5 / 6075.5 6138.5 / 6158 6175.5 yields -2.28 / 13.5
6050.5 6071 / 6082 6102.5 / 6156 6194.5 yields -0.90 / 13.4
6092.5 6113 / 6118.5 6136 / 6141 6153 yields 0.35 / 14.1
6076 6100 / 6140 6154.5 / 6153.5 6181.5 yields -0.19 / 13.8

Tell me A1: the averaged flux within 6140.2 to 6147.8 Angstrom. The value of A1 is 13.8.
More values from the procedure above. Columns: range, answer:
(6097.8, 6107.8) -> 14.8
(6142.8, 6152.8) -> 14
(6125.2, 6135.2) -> 14.1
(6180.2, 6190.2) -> 14.5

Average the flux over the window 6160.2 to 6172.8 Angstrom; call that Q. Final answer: 13.2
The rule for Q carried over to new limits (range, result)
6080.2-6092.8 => 13.8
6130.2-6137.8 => 13.9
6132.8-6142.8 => 13.7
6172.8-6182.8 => 14.1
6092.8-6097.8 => 13.8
